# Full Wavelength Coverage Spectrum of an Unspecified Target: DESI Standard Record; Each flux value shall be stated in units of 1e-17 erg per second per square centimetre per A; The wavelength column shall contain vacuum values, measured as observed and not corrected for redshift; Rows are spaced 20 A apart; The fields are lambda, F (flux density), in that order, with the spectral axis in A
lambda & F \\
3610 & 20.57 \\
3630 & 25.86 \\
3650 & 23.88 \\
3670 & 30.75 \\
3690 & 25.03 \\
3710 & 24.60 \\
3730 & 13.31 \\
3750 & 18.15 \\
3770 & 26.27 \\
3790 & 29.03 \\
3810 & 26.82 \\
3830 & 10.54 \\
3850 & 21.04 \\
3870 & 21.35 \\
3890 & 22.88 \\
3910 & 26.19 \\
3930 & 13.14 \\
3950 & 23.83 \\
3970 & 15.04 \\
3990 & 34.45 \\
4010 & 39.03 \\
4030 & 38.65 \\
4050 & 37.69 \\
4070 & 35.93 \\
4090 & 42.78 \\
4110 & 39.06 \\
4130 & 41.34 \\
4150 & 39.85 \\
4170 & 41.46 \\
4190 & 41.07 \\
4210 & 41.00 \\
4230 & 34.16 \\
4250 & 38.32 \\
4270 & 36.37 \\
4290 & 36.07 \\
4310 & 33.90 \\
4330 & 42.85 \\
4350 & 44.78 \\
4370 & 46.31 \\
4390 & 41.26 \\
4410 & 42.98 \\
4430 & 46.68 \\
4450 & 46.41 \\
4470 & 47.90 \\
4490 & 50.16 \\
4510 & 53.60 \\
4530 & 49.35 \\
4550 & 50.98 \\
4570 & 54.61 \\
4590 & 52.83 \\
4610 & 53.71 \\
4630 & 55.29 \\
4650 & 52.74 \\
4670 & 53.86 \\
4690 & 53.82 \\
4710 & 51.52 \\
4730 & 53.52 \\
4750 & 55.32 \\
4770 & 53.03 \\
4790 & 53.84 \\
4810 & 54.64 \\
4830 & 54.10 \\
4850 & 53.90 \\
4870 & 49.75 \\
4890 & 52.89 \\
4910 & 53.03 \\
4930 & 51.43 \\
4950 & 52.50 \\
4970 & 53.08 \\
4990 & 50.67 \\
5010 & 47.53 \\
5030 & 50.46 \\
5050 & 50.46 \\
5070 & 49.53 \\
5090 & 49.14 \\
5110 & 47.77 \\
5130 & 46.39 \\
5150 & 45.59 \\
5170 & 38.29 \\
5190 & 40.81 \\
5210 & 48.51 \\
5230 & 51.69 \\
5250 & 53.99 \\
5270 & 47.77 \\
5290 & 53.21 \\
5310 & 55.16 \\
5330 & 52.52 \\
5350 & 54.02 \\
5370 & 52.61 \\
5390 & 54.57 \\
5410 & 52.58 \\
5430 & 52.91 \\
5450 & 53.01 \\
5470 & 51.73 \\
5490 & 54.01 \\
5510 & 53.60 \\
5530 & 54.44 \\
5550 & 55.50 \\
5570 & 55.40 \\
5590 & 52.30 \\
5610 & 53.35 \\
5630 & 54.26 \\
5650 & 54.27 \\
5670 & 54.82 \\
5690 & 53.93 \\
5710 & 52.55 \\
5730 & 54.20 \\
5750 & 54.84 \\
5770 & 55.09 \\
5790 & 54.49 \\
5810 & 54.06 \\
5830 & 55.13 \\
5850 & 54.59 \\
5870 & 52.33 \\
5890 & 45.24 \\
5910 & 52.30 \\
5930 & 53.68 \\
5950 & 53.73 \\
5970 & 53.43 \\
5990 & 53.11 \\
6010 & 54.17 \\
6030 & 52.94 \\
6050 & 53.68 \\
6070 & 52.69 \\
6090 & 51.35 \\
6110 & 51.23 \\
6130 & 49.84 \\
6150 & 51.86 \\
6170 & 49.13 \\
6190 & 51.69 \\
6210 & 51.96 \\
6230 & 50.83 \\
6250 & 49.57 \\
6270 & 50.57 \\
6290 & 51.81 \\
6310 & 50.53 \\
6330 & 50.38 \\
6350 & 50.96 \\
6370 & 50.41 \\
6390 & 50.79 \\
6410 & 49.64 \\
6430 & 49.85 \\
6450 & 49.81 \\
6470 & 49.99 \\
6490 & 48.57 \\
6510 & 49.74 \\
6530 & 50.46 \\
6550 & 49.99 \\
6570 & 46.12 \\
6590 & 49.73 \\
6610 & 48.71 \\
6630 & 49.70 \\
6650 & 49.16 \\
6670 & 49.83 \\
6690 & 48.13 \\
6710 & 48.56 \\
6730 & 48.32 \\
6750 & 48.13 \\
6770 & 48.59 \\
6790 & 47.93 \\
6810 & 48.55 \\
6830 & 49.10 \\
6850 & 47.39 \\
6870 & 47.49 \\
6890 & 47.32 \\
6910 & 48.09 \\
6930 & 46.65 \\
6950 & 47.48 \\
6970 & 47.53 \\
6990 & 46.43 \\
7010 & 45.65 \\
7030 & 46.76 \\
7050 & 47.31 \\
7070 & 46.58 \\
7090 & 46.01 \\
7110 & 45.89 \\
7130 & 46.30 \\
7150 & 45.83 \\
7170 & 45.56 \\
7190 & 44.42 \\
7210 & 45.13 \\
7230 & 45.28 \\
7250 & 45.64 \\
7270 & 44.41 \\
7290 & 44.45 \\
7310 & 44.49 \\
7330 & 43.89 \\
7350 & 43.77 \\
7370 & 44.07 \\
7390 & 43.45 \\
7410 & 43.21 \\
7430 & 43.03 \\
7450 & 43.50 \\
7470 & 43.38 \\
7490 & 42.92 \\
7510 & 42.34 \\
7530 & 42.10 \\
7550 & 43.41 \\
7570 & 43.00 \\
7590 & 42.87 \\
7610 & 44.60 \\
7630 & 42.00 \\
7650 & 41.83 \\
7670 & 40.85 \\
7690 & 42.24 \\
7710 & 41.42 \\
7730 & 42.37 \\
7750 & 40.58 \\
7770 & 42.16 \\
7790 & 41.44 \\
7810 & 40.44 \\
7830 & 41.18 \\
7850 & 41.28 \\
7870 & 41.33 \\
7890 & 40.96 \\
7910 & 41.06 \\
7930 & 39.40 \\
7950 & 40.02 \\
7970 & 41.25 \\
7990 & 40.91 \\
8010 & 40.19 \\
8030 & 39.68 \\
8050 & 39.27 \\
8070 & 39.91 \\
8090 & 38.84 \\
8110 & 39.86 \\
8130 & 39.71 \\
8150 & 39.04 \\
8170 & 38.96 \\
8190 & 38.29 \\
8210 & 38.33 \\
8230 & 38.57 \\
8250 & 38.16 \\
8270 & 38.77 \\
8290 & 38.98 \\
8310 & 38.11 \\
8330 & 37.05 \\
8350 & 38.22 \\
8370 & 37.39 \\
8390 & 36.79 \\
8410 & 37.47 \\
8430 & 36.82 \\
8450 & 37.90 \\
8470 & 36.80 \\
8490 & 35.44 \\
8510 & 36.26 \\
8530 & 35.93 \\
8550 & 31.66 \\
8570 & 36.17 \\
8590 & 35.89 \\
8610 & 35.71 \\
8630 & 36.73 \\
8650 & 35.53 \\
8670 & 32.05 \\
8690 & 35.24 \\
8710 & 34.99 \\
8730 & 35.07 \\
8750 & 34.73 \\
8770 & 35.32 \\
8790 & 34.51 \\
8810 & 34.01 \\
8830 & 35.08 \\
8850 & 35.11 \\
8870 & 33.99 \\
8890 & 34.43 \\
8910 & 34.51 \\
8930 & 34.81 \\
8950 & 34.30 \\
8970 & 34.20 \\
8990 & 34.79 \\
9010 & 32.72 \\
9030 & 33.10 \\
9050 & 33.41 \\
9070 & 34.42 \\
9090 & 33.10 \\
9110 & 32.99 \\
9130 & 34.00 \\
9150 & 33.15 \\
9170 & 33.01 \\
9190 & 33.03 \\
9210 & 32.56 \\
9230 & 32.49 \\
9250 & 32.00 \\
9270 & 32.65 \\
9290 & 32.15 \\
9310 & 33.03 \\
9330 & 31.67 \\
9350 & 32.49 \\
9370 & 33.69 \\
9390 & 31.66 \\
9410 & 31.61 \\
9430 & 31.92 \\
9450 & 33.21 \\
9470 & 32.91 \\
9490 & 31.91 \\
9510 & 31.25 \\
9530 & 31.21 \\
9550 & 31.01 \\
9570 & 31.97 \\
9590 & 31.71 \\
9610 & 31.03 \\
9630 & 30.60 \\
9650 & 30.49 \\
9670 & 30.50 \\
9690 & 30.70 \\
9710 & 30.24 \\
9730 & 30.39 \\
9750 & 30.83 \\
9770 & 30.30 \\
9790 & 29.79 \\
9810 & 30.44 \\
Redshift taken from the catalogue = 0.00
